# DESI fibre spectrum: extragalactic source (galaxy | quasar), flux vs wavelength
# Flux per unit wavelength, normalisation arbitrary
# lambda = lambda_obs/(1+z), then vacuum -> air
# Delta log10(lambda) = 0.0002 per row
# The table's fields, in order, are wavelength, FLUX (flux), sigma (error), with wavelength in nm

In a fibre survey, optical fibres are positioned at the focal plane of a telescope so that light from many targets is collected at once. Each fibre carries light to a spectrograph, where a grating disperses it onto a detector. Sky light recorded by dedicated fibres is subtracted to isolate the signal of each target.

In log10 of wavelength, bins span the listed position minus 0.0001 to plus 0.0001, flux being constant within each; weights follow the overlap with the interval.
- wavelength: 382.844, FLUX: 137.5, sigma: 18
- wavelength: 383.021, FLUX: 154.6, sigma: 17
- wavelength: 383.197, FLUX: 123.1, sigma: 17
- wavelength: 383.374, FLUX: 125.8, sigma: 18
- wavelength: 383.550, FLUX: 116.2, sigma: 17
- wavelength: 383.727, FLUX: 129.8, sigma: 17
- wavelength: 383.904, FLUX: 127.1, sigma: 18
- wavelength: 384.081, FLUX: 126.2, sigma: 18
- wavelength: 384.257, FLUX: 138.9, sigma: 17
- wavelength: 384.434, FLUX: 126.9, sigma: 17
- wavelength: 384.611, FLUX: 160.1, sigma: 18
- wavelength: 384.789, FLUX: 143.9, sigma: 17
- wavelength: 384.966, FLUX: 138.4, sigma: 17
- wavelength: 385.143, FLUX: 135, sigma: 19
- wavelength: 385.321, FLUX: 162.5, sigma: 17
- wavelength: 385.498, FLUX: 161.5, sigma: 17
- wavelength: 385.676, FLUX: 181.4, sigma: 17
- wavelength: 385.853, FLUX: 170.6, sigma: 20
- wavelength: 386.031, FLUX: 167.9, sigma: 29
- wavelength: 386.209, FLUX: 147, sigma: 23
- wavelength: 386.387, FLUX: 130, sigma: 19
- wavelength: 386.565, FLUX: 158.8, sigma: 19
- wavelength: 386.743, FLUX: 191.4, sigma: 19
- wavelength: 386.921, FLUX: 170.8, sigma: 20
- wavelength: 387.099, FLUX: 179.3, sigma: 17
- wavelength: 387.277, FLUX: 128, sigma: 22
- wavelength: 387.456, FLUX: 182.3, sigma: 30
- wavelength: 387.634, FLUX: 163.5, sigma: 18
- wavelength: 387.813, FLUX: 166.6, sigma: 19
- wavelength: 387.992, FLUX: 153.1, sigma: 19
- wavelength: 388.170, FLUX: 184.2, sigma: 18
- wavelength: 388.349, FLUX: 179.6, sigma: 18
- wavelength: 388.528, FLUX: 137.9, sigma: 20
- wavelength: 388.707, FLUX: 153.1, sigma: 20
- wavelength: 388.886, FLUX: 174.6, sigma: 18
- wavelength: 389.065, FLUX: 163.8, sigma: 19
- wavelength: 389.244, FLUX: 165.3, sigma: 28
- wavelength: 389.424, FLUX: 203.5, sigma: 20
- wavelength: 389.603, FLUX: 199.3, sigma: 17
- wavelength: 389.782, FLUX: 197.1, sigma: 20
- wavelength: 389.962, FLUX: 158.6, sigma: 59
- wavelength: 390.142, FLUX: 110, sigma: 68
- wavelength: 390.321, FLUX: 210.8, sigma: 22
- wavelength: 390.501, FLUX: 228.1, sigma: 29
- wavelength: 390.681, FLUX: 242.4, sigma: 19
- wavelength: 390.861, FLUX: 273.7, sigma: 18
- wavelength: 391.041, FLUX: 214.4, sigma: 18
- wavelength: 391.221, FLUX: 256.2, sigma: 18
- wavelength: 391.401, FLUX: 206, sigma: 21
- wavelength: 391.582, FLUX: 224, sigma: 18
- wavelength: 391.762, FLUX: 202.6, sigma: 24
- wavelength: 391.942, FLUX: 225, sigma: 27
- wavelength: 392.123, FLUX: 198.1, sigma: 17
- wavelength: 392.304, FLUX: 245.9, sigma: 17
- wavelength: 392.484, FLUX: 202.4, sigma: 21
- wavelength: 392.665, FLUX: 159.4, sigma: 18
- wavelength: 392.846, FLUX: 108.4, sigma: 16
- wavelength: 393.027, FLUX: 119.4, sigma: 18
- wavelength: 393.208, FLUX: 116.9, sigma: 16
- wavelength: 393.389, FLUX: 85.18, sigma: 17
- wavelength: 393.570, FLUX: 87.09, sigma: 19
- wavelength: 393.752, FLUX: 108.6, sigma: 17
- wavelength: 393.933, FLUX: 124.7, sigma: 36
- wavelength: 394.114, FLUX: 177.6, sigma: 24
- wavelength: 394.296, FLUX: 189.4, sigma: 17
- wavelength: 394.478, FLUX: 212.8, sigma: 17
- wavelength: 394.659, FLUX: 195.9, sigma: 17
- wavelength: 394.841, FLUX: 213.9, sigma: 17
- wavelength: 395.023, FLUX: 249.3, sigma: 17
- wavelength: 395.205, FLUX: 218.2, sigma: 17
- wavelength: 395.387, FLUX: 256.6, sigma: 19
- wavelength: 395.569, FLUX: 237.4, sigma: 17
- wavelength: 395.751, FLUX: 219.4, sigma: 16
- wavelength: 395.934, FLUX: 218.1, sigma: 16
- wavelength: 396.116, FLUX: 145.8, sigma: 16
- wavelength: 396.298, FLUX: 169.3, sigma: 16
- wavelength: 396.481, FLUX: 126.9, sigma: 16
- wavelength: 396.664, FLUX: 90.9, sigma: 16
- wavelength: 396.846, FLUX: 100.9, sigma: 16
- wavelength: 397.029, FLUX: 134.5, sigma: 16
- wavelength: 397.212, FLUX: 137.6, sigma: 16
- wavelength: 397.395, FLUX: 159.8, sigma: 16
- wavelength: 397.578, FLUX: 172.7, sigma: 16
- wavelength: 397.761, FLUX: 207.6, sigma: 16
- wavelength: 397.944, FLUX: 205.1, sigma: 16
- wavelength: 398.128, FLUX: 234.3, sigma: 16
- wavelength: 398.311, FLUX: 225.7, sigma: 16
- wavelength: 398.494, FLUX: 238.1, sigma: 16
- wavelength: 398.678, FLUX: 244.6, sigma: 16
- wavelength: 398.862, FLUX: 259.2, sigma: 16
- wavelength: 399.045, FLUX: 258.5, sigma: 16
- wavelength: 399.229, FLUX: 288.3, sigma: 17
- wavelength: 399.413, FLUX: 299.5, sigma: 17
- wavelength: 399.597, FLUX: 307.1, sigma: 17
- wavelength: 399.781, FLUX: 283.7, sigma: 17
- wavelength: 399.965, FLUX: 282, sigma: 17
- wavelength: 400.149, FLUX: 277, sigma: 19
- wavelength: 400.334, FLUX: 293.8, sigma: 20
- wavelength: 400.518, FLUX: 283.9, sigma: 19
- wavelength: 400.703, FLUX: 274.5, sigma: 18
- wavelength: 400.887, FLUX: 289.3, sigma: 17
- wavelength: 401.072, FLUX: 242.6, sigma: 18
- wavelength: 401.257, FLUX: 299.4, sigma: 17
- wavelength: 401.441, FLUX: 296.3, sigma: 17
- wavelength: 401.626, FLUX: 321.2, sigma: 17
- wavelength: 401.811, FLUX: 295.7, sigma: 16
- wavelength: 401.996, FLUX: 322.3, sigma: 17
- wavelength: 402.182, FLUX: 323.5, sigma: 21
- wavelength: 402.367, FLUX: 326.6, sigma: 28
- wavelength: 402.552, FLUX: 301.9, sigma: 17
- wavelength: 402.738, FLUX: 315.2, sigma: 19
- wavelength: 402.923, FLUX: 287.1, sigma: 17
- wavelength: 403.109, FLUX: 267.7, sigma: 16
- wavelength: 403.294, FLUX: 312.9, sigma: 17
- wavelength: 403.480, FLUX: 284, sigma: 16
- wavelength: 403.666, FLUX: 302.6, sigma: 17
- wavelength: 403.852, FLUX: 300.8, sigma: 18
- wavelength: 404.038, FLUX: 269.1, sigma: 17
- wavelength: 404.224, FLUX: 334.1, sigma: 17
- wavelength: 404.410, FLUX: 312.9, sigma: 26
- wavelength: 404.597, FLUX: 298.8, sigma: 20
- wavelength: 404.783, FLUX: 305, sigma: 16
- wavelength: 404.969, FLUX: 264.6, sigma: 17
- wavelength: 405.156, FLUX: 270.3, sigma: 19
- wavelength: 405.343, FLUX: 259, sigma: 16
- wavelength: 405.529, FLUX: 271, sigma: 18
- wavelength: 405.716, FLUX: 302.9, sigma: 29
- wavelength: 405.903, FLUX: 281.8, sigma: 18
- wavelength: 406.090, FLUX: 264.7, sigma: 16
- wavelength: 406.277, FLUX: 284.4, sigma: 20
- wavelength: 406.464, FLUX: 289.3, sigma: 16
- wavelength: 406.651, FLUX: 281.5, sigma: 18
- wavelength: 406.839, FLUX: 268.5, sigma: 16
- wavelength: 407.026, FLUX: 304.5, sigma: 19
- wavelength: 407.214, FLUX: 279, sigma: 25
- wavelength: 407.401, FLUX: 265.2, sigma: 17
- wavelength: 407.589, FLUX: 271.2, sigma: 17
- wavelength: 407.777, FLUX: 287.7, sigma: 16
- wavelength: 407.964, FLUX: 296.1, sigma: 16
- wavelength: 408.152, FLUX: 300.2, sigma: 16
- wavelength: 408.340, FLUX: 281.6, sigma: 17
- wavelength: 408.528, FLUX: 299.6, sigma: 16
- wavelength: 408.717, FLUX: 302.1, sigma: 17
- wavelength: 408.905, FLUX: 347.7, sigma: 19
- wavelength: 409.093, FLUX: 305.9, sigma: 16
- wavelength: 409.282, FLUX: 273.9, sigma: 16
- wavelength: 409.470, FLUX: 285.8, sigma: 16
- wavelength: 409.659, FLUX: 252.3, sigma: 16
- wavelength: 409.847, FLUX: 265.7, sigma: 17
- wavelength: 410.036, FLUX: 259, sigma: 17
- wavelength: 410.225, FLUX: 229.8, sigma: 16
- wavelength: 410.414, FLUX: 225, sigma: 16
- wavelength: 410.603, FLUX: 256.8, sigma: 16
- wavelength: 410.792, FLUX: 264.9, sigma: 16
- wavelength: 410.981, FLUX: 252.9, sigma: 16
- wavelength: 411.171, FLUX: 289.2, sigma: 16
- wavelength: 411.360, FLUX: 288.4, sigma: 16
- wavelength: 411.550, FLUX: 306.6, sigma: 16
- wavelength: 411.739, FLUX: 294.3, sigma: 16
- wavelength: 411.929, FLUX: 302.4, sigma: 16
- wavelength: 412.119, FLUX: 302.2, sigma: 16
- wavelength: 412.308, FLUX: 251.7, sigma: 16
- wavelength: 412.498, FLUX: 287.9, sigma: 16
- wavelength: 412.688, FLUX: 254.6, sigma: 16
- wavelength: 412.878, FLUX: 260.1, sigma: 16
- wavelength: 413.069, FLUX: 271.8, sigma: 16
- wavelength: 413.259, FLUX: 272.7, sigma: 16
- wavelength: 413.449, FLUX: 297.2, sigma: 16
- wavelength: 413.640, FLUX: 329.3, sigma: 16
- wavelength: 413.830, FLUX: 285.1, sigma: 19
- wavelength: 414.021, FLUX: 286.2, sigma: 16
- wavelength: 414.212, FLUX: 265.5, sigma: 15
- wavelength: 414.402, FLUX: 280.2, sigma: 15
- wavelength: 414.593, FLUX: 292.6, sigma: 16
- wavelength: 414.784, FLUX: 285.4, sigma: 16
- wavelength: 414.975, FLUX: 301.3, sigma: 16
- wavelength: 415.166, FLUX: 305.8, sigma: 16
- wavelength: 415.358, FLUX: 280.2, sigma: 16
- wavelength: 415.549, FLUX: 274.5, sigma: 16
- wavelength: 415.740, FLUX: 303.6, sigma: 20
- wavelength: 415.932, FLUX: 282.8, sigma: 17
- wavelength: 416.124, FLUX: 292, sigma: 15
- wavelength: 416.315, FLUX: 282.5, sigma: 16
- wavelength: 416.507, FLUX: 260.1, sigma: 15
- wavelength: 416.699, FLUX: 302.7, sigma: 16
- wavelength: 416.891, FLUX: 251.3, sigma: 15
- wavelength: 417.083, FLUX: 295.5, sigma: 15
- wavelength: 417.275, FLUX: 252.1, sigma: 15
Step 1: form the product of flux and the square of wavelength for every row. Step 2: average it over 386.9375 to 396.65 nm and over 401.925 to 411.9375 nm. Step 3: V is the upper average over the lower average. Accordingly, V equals 1.7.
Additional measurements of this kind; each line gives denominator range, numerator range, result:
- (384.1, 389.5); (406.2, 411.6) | 1.95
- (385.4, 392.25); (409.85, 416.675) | 1.72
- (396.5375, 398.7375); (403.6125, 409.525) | 1.70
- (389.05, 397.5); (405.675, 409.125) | 1.72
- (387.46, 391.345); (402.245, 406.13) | 1.68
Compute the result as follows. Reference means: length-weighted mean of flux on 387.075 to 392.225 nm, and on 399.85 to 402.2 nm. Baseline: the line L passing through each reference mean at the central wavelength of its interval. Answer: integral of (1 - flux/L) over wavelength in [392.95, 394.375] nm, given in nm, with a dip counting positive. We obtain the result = 0.632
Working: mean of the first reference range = 189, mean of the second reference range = 291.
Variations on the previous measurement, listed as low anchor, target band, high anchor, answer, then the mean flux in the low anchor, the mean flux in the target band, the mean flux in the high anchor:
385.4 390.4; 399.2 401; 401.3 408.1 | -0.21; 167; 287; 292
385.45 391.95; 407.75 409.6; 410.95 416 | -0.22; 182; 298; 286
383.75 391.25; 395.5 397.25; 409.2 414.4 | 0.42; 170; 158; 275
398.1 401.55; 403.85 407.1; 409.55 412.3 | -0.17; 274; 286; 270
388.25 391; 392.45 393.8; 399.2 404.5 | 0.60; 187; 120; 296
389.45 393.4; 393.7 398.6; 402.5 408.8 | 0.86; 192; 185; 289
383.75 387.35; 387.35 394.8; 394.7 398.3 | -0.44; 152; 178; 185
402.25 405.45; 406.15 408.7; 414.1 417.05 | 0.05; 295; 285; 284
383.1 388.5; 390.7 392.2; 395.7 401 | -0.35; 152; 226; 222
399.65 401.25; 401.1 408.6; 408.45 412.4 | -0.33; 280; 292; 279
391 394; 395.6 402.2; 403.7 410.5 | -0.43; 169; 236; 283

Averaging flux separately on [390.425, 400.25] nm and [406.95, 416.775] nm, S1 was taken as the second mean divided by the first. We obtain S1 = 1.40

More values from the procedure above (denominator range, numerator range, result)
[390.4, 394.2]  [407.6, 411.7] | 1.54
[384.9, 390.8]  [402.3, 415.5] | 1.67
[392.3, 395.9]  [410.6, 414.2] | 1.61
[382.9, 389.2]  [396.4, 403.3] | 1.65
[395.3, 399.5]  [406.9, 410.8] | 1.39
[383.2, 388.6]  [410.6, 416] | 1.86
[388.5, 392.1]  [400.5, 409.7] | 1.47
